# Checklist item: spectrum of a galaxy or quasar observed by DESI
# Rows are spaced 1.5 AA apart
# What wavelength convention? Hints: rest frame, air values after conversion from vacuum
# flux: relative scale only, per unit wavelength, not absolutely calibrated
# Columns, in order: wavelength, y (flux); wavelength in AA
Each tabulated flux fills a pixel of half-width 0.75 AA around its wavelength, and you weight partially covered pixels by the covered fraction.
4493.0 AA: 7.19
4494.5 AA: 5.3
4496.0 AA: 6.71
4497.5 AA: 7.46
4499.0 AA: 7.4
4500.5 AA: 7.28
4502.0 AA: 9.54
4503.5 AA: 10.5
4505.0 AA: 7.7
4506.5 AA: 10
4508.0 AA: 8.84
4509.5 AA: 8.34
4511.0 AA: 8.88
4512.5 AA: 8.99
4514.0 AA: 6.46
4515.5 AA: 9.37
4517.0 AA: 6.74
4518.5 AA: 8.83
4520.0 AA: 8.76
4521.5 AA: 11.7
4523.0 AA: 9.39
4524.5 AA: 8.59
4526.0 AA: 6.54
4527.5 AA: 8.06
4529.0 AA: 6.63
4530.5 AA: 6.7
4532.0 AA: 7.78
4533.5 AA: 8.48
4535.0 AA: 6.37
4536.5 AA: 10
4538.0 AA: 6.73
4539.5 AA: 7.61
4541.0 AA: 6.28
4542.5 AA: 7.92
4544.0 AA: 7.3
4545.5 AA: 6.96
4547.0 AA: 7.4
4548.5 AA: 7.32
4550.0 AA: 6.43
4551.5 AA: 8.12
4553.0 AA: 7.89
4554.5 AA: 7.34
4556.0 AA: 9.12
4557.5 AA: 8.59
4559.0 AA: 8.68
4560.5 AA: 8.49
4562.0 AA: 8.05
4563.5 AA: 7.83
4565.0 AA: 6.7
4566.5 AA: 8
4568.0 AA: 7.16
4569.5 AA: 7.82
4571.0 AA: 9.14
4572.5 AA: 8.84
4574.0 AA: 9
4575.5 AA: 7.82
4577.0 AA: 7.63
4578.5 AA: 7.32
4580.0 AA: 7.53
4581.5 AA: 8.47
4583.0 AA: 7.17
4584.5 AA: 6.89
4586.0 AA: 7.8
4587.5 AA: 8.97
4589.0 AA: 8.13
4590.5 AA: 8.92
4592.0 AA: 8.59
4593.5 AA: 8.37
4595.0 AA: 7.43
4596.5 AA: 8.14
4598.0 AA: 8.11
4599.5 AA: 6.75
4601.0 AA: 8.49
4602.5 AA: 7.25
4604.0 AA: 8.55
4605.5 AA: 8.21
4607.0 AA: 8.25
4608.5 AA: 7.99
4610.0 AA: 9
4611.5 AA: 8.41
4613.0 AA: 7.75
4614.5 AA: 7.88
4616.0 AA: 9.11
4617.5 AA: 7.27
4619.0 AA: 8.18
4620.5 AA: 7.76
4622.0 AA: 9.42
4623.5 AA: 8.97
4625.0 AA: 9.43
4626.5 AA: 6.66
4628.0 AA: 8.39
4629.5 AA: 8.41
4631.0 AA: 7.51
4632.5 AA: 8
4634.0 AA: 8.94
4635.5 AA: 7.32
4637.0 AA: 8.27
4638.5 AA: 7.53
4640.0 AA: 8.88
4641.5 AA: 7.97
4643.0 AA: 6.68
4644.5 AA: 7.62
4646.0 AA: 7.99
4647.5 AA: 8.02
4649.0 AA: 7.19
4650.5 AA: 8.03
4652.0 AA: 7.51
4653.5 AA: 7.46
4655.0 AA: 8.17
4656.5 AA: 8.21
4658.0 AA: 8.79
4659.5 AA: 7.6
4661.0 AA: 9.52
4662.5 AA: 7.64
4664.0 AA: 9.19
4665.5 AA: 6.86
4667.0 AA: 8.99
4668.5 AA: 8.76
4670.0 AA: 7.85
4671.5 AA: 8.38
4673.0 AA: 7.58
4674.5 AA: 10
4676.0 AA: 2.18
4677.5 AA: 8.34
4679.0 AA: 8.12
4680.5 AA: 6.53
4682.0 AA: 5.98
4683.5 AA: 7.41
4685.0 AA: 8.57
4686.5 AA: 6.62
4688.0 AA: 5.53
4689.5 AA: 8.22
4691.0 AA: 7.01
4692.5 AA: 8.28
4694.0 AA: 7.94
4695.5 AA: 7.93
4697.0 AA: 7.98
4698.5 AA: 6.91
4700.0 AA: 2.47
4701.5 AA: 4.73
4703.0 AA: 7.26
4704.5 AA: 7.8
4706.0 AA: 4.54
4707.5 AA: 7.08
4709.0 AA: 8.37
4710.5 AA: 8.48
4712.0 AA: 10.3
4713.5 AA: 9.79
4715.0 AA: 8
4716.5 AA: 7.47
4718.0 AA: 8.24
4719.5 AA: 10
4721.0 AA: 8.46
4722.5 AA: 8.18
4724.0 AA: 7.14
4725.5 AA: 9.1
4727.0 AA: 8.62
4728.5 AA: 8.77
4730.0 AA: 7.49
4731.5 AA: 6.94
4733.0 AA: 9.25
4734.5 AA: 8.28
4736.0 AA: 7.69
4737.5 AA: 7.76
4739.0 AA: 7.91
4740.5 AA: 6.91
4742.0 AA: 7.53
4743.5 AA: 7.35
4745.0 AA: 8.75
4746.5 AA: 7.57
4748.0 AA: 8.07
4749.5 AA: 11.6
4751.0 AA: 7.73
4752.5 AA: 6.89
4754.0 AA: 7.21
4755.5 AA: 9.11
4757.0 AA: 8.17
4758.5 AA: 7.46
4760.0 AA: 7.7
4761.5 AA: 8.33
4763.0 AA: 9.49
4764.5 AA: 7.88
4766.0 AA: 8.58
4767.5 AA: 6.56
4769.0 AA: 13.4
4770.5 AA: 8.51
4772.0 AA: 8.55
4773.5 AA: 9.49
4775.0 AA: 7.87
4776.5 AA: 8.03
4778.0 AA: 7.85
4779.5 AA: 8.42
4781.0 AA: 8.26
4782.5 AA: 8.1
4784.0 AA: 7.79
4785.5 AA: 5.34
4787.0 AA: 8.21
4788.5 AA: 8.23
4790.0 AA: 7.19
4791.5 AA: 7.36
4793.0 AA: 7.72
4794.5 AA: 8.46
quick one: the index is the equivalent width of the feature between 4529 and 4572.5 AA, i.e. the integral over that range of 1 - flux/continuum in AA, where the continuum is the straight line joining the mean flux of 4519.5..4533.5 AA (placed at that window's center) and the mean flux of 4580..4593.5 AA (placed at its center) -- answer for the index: 2.5 AA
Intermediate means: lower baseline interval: 8.24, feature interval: 7.72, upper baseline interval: 8.1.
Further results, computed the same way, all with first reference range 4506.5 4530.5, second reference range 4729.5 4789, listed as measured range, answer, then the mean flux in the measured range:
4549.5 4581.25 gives 1.4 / 8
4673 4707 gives 5.7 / 6.85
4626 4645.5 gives 1.0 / 7.88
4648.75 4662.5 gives 0.3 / 8.06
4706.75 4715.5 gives -0.5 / 8.69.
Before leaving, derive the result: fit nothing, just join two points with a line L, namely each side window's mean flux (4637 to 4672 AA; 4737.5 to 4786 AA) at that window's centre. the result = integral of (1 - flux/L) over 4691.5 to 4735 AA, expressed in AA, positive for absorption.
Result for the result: 1.9 AA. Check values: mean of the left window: 8.04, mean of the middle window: 7.78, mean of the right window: 8.21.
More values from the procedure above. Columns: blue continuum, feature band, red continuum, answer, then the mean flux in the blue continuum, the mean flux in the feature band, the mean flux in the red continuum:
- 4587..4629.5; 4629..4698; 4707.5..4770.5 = 4.2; 8.23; 7.77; 8.34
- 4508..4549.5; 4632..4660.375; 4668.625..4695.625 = -1.5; 7.94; 7.91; 7.38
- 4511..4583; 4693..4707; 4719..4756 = 2.9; 7.94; 6.44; 8.15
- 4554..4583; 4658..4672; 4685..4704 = -2.4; 8.06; 8.33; 6.83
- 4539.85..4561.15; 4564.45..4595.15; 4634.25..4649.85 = -1.1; 7.7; 8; 7.79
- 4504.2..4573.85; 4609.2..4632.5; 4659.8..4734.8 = -1.2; 8.03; 8.27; 7.7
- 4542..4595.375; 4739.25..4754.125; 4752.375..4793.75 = 0.2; 7.92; 7.99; 8.15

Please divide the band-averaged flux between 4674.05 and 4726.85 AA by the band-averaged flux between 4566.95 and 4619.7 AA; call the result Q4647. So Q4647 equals 0.92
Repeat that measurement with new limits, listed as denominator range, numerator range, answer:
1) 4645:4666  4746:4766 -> 1.03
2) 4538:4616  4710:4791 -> 1.04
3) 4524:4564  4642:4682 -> 1.01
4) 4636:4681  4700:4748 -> 1.00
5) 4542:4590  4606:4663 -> 1.03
